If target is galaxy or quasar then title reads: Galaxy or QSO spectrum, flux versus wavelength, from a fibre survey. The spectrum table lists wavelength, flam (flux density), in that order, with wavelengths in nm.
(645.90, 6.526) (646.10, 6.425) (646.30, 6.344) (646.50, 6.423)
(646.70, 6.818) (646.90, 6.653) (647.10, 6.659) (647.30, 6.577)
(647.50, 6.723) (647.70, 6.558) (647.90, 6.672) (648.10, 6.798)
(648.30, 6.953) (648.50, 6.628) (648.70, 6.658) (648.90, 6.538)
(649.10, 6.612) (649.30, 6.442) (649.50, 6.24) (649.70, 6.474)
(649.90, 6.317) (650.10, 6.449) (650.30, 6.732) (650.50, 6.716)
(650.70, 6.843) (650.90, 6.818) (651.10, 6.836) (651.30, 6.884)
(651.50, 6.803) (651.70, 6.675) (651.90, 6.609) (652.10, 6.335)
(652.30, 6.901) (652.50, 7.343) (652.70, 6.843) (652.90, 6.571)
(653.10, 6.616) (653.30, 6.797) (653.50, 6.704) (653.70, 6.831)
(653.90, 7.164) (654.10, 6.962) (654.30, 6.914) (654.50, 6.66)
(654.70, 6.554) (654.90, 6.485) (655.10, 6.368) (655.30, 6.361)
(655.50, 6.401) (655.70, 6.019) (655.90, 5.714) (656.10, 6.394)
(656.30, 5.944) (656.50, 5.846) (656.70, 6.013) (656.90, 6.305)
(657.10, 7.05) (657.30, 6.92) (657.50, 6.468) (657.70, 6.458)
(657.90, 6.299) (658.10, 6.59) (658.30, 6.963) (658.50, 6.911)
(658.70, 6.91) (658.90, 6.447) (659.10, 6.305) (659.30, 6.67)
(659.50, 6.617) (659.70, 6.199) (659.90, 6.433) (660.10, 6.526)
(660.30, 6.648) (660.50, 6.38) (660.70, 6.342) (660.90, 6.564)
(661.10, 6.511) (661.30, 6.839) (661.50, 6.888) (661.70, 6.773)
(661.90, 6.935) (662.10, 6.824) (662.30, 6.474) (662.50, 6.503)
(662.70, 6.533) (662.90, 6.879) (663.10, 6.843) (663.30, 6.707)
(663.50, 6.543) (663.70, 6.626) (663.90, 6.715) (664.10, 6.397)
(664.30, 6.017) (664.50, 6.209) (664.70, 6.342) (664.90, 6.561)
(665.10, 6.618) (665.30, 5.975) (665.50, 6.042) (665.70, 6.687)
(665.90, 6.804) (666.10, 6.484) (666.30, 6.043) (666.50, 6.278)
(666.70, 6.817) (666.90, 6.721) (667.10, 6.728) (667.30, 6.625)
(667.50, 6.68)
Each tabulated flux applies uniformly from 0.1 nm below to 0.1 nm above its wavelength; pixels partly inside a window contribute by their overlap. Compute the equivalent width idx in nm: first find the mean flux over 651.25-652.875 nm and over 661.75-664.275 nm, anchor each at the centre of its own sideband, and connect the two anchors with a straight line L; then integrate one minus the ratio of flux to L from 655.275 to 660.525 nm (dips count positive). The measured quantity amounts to 0.21 nm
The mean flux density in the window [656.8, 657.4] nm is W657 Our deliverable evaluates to 6.76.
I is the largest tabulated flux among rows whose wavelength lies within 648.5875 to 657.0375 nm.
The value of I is 7.343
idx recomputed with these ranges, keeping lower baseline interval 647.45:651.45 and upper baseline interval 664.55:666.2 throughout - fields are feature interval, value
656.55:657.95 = 0.01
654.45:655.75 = 0.03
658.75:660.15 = 0.01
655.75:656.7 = 0.08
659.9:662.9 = -0.07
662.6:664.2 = -0.05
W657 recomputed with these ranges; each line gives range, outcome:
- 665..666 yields 6.43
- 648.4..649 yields 6.61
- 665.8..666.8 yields 6.49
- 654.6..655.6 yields 6.43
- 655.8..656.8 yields 5.98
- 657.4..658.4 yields 6.56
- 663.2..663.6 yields 6.62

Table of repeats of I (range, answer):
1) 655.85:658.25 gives 7.05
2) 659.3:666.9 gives 6.935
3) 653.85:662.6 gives 7.164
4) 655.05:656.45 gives 6.401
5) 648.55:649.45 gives 6.658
